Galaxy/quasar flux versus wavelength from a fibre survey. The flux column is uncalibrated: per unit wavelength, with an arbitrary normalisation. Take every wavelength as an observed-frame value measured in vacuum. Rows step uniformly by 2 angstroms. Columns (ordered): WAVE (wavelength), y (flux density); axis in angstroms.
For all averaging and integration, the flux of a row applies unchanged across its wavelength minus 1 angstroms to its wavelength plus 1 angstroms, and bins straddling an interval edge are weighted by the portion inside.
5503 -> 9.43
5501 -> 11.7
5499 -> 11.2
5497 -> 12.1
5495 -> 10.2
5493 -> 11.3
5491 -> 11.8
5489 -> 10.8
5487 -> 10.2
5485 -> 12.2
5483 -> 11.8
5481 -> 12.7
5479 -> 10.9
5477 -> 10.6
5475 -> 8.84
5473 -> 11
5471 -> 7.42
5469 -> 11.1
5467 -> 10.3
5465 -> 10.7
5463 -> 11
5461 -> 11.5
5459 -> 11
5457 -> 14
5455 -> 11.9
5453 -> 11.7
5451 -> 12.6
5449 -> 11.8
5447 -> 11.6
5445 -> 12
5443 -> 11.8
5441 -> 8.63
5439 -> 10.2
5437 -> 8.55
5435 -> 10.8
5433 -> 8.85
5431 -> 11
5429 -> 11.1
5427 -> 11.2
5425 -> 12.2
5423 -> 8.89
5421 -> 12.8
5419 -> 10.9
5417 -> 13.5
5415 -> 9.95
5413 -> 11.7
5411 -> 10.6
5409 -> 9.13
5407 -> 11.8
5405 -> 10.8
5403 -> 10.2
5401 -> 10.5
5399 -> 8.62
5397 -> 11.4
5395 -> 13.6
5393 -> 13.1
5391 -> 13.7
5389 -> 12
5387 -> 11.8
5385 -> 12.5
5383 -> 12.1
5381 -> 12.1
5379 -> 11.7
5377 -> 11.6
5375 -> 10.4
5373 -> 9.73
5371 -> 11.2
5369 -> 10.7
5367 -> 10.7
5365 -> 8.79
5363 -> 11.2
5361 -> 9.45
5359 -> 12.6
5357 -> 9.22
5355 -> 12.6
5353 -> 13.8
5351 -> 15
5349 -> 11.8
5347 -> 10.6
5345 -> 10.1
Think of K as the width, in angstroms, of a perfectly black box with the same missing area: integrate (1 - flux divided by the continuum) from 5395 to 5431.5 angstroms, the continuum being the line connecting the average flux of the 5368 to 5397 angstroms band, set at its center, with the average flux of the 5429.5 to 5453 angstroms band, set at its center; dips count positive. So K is 0.97 angstroms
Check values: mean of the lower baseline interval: 11.9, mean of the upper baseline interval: 10.8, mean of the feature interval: 11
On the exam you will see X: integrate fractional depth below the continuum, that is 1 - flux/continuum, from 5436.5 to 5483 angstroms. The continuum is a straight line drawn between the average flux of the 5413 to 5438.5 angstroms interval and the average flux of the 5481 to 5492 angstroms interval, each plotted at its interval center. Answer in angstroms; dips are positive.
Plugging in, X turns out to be 0.8 angstroms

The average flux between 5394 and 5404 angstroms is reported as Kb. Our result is 10.9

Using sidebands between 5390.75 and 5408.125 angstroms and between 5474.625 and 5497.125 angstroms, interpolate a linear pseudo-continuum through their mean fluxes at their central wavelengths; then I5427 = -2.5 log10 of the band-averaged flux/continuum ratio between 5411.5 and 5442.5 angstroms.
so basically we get 0.06 mag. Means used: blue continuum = 11.4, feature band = 10.7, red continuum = 11.1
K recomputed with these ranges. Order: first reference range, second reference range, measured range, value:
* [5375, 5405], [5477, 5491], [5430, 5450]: 1.8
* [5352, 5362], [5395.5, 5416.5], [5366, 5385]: 0.0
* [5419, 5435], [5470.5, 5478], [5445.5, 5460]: -2.7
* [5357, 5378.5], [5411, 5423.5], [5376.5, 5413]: -1.8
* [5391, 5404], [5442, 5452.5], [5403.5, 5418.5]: 0.7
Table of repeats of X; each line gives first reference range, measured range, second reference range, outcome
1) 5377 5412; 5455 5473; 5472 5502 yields 0.5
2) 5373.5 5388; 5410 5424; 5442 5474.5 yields 0.4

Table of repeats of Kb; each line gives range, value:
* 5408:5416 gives 10.3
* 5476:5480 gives 10.8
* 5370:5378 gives 10.7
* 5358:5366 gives 10.5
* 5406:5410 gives 10.5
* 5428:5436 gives 10.4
